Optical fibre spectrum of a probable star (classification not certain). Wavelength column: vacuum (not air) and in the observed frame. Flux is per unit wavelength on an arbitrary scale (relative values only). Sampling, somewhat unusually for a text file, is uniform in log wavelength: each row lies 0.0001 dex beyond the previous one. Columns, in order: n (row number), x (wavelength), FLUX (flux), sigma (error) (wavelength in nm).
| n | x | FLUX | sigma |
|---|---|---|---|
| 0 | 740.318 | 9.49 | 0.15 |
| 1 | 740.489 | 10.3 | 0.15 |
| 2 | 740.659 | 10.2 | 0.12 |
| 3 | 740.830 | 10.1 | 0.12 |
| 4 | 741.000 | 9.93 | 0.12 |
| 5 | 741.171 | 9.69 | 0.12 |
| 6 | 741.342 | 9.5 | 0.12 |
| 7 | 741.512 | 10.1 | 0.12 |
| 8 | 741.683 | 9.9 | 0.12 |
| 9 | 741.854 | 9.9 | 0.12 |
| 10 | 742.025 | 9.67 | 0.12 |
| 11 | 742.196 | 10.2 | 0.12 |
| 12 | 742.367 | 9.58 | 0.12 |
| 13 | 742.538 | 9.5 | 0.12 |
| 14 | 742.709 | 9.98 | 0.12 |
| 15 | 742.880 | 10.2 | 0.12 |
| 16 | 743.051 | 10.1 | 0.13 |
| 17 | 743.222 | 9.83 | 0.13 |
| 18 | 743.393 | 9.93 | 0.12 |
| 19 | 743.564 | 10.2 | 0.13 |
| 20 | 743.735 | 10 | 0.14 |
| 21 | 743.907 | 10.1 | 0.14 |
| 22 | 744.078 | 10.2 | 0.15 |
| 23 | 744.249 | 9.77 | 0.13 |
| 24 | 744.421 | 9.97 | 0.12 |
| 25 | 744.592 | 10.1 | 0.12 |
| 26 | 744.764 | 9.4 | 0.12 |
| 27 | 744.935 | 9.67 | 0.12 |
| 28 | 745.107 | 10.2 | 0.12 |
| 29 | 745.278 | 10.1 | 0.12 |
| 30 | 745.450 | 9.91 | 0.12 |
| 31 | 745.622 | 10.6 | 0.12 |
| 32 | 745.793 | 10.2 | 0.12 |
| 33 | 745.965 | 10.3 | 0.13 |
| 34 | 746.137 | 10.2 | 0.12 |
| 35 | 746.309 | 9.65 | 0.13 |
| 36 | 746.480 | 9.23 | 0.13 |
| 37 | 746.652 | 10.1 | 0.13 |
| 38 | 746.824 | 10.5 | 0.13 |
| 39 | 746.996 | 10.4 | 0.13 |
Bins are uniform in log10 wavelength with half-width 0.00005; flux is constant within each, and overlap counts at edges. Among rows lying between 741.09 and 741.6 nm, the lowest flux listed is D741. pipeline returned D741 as 9.5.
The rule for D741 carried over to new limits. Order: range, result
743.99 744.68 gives 9.77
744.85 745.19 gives 9.67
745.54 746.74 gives 9.23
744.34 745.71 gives 9.4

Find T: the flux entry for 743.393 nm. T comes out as 9.93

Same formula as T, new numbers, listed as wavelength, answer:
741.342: 9.5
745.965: 10.3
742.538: 9.5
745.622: 10.6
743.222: 9.83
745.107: 10.2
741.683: 9.9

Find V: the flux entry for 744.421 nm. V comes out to 9.97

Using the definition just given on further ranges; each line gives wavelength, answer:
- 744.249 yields 9.77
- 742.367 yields 9.58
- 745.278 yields 10.1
